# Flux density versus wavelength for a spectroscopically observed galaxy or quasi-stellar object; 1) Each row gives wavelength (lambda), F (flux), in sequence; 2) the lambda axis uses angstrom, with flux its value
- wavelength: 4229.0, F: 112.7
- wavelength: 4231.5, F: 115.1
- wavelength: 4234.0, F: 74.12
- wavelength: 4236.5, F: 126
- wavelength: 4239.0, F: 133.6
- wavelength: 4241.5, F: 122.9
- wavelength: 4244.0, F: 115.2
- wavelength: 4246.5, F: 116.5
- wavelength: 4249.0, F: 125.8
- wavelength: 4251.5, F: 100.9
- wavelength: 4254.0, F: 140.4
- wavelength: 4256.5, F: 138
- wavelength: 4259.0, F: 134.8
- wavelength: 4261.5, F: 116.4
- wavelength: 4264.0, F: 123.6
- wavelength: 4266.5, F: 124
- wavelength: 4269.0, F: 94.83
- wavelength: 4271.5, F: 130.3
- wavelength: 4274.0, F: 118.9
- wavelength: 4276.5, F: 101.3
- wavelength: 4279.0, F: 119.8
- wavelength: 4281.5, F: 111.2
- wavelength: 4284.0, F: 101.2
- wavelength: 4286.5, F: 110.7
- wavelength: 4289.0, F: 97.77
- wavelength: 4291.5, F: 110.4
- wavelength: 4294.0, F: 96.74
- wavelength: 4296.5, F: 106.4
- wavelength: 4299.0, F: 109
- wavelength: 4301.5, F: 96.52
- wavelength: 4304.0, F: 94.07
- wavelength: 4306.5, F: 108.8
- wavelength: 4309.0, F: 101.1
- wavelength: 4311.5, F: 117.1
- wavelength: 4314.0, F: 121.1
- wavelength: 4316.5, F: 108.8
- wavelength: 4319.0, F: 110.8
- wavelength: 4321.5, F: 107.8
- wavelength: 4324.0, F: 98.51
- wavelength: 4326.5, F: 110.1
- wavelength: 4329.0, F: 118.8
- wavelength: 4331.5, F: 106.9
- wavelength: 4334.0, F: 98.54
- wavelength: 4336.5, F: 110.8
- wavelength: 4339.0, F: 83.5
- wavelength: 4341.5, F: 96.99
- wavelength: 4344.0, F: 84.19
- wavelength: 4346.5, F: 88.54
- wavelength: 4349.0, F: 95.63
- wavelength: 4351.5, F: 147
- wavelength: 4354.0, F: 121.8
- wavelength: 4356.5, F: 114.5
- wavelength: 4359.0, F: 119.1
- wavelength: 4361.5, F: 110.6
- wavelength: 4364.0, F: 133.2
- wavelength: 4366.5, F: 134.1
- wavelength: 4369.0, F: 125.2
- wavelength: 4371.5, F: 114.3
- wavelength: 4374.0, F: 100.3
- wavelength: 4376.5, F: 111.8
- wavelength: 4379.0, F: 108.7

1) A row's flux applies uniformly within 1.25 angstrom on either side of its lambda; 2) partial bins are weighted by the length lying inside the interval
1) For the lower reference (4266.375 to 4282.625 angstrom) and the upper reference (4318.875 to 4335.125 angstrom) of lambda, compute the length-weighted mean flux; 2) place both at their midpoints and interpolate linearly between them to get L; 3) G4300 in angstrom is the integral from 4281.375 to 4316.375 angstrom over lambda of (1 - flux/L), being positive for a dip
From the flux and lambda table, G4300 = 1.5 angstrom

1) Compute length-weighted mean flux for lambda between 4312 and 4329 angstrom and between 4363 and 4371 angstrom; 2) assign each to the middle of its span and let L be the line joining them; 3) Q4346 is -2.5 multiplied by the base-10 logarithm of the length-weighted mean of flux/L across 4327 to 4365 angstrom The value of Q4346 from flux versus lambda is 0.12 mag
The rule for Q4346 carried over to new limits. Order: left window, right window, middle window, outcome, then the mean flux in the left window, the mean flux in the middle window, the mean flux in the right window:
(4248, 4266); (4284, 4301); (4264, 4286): 0.016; 126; 113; 104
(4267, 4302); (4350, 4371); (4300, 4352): 0.125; 108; 104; 125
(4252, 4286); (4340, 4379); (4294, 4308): 0.143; 119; 102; 113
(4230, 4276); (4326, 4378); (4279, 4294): 0.095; 119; 107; 111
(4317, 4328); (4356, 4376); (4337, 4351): 0.200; 107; 94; 119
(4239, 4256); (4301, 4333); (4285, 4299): 0.082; 122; 105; 108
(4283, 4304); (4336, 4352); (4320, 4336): -0.076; 103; 107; 98.3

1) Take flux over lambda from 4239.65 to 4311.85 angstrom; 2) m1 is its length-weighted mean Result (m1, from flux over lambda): 113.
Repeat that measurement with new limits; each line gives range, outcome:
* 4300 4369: 109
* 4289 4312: 104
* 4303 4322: 109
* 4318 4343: 104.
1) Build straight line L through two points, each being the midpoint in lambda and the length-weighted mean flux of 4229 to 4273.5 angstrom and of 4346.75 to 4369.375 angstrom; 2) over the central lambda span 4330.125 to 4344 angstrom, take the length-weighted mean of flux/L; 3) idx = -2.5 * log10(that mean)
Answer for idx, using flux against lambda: 0.222 mag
